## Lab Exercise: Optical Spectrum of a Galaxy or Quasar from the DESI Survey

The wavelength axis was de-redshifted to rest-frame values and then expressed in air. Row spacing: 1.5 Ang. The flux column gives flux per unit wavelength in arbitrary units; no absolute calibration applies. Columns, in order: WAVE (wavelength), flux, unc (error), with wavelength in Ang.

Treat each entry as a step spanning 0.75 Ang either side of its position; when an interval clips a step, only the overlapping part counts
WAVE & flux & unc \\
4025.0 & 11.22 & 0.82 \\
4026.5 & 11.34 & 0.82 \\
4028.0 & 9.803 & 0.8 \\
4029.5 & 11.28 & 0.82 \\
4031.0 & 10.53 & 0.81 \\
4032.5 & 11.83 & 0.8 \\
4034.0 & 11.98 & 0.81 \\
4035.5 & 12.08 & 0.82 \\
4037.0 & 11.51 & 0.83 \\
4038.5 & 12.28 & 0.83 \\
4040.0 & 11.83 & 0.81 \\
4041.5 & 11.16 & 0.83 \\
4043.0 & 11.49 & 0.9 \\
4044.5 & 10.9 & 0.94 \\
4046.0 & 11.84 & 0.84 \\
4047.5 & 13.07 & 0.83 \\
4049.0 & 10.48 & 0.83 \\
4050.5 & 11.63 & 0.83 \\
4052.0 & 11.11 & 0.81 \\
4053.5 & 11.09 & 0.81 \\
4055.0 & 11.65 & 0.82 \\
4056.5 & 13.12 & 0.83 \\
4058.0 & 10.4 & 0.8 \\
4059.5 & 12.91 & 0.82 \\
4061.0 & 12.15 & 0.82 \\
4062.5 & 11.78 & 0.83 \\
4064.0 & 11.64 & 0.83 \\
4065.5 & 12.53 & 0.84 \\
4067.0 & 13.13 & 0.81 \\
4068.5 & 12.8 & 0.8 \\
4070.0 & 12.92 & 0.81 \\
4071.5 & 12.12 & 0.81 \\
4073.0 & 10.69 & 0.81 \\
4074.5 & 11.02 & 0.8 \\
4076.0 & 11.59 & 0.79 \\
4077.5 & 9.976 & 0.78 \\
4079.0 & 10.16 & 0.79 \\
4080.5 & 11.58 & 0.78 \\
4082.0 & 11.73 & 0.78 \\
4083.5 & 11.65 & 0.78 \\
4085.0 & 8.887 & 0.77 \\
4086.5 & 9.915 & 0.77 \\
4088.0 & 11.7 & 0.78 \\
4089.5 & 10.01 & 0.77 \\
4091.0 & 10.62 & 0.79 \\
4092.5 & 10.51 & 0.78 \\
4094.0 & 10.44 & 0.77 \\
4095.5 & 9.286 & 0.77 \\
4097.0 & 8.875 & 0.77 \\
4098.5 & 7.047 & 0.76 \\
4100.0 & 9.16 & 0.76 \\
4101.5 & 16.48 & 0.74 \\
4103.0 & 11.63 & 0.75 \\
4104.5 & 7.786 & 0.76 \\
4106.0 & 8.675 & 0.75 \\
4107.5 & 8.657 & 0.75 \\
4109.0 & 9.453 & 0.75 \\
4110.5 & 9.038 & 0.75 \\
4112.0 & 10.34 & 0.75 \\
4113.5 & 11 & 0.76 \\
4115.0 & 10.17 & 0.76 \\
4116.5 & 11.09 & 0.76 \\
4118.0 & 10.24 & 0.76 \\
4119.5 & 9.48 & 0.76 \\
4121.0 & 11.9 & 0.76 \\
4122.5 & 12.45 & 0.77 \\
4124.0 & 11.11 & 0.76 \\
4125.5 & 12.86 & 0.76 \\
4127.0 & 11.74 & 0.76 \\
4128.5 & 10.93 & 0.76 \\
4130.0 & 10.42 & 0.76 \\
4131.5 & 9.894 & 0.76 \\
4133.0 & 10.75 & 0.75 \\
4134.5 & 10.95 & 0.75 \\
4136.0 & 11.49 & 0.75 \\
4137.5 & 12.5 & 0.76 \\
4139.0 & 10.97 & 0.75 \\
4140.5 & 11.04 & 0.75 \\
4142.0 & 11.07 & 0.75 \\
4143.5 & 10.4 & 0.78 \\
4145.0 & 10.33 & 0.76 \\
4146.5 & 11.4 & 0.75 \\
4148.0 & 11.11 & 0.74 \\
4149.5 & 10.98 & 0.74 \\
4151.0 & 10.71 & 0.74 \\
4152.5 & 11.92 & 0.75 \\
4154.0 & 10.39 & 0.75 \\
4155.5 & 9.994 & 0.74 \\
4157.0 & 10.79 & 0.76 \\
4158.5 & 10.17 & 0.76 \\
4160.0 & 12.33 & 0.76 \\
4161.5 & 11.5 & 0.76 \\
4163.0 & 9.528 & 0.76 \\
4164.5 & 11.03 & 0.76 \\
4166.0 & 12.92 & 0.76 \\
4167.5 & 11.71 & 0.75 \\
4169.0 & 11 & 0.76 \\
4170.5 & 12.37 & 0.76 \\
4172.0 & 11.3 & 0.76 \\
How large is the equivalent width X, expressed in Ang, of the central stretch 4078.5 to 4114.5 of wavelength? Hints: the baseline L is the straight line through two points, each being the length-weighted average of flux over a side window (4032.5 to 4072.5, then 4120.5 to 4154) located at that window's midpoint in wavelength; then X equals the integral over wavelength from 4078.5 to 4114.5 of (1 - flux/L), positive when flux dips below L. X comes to 4.2 Ang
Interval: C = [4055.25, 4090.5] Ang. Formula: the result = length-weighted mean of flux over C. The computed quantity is 11.5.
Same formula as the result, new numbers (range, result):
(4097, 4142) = 10.6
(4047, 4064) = 11.7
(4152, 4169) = 11.1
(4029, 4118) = 11.1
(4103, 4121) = 9.81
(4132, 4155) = 11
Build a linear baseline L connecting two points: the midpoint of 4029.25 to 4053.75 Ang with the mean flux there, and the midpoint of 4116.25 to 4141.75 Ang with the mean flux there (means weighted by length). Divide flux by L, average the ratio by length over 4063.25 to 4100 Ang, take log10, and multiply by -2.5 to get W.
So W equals 0.05 mag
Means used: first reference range 11.5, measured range 10.8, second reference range 11.2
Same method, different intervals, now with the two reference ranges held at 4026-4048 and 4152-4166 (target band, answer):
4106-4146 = 0.03 mag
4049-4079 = -0.03 mag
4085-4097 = 0.11 mag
